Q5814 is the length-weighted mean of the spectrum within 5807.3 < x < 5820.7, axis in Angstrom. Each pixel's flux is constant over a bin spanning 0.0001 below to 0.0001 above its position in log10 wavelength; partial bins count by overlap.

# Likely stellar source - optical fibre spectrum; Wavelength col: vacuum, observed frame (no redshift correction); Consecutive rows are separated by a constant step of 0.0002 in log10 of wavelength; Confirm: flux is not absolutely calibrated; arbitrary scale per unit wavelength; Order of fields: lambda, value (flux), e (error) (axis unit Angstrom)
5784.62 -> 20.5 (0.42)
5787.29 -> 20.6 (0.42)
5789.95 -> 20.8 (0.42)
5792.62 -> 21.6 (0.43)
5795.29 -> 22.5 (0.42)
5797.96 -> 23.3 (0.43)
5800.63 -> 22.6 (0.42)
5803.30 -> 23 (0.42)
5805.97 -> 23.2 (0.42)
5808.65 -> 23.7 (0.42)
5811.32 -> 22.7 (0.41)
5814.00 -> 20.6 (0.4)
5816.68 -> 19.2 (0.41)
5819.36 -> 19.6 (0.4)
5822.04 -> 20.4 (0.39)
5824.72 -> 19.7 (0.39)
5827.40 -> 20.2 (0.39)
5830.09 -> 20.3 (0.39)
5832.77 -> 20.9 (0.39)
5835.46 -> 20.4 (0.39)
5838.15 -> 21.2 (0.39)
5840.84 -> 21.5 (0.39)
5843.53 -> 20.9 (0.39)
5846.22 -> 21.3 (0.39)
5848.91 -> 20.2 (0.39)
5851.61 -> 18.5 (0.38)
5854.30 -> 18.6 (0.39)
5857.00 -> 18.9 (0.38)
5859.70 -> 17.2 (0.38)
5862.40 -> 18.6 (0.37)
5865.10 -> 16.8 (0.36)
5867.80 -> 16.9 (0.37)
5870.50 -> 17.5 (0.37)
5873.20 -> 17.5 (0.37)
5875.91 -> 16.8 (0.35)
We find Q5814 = 21.2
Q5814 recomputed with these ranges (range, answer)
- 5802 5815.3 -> 22.6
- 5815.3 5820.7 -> 19.4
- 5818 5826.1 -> 19.9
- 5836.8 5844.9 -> 21.2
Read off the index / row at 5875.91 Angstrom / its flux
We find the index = 16.8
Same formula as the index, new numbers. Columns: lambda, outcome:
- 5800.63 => 22.6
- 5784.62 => 20.5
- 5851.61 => 18.5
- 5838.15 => 21.2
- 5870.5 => 17.5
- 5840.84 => 21.5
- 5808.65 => 23.7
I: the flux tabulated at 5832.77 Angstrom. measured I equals 20.9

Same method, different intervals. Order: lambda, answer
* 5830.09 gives 20.3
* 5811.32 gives 22.7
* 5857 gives 18.9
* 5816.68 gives 19.2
